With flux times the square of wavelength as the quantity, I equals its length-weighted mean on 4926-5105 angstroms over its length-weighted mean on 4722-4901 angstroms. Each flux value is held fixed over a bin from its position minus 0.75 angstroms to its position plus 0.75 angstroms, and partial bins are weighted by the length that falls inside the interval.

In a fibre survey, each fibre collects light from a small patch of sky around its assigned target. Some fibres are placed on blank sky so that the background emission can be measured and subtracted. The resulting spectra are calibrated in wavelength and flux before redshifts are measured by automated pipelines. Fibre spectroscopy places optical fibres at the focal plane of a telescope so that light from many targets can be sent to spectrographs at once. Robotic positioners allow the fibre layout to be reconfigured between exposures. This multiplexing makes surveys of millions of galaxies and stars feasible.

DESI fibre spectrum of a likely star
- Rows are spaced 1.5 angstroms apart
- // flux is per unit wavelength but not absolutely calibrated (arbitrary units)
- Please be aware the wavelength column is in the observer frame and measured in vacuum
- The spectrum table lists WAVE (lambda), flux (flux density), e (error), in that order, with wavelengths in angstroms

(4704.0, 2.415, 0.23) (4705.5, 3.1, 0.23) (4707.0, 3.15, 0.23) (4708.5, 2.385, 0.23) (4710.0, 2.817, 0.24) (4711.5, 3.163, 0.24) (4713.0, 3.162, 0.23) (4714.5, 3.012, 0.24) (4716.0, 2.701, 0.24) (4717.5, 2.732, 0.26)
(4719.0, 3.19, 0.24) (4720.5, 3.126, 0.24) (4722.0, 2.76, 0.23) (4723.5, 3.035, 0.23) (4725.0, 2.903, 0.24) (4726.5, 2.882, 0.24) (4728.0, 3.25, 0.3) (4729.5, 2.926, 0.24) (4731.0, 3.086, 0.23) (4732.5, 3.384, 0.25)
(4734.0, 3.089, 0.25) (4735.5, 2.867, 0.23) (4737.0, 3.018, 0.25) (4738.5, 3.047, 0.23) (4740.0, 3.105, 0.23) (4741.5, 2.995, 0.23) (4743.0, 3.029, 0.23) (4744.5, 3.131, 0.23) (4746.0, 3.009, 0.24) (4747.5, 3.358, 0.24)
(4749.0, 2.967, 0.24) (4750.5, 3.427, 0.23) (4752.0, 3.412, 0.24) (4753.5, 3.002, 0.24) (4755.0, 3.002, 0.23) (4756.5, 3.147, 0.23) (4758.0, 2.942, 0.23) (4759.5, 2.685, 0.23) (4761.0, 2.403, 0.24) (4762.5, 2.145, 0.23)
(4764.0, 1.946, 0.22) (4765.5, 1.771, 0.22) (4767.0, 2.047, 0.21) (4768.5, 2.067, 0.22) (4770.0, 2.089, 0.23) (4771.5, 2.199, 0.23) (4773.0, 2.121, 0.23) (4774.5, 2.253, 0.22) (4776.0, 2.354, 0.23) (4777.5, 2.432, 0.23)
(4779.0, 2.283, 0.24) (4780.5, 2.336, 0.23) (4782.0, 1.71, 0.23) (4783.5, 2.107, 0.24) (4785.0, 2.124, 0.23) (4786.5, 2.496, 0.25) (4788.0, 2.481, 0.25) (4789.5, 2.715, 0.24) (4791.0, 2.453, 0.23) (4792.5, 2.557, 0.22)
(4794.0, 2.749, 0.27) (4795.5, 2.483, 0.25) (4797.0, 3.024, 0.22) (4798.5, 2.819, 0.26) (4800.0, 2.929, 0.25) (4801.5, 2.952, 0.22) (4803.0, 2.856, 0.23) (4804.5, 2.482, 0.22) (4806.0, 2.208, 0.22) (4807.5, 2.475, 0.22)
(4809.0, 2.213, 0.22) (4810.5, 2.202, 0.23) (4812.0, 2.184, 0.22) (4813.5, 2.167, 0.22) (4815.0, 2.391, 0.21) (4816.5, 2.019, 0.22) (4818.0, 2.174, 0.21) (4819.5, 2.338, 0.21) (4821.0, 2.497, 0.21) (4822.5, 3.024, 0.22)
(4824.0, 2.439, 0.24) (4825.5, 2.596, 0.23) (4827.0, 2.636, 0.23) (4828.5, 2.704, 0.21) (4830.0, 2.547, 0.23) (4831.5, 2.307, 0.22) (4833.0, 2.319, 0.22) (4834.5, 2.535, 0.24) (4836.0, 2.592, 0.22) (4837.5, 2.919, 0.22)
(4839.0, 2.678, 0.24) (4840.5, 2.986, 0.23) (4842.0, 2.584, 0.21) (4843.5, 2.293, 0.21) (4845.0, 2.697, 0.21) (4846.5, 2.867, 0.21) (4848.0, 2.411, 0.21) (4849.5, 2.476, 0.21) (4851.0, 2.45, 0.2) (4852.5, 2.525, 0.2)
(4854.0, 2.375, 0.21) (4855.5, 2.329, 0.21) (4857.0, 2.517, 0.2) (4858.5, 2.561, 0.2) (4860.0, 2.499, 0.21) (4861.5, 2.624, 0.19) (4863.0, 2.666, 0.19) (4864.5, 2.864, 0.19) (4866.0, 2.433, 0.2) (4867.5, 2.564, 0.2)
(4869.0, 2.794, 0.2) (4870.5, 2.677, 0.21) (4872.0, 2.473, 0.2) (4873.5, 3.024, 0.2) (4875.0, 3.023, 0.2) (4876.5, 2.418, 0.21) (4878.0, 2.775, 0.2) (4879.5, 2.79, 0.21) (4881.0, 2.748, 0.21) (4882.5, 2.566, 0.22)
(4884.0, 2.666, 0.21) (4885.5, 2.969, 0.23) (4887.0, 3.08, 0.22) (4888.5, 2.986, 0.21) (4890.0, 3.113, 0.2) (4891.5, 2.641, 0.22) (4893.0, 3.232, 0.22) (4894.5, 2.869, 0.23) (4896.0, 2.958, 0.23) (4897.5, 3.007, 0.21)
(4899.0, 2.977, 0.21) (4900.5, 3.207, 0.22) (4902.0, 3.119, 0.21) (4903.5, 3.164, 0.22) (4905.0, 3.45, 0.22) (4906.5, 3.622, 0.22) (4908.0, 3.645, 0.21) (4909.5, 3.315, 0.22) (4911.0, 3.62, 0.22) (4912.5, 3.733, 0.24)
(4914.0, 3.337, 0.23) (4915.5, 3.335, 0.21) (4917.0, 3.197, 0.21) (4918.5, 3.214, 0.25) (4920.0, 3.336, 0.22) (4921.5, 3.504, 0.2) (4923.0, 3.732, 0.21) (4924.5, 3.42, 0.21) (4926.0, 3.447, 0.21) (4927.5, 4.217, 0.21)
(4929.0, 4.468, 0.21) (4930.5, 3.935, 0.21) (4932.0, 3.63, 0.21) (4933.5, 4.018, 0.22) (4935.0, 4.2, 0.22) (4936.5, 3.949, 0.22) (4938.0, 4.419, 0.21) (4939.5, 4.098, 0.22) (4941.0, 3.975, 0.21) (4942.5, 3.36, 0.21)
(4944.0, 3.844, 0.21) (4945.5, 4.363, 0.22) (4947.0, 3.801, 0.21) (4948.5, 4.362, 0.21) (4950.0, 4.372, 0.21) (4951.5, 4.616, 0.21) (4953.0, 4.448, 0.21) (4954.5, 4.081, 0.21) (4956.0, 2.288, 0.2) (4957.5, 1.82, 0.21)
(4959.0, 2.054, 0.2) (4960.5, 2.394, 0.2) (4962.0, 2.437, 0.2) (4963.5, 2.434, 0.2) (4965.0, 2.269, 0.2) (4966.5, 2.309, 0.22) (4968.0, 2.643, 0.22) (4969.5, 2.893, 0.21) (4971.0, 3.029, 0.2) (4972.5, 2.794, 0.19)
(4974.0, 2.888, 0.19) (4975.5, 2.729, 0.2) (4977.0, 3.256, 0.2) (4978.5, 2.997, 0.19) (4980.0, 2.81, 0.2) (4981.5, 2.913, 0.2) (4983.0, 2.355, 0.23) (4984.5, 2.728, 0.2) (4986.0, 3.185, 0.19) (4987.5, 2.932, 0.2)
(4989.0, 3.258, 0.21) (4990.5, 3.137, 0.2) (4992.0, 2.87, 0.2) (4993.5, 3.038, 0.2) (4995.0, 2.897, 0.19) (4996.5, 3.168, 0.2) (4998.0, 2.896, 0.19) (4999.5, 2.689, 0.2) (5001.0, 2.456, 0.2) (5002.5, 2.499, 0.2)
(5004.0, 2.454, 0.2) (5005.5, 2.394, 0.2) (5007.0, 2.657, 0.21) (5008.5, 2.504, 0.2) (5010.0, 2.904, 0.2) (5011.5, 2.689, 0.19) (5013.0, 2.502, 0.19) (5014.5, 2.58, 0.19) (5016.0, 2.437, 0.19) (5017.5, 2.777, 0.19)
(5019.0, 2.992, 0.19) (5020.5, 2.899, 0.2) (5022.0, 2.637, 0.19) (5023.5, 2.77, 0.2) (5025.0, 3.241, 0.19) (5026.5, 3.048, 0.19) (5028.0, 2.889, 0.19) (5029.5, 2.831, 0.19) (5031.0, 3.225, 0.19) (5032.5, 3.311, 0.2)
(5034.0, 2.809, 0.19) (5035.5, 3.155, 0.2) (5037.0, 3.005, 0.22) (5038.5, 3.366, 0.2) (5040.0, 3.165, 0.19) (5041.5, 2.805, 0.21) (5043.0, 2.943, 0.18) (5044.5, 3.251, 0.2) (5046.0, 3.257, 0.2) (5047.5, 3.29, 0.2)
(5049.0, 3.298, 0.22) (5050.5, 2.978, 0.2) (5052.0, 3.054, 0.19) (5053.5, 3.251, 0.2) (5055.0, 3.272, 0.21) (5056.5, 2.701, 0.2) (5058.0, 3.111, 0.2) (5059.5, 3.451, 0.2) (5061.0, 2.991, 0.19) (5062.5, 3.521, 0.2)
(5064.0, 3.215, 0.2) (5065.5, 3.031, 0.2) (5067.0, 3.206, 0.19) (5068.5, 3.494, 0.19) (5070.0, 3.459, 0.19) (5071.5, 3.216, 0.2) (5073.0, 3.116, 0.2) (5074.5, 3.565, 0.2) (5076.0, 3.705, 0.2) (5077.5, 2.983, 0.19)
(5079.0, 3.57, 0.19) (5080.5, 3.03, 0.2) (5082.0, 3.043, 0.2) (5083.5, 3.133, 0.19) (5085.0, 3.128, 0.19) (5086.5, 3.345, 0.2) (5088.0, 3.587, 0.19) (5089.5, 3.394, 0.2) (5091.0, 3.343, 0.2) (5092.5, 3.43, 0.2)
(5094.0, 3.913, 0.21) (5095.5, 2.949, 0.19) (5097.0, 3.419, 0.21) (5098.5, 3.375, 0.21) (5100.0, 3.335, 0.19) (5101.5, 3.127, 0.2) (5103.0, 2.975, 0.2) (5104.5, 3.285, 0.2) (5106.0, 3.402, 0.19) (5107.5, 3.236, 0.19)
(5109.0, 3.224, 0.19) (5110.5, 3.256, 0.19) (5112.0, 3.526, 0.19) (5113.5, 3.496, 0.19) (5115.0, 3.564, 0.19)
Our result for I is 1.3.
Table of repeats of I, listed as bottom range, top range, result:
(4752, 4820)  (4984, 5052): 1.32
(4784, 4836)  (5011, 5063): 1.32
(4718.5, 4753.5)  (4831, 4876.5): 0.89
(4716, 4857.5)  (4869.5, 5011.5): 1.28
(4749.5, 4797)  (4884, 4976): 1.45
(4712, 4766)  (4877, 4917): 1.13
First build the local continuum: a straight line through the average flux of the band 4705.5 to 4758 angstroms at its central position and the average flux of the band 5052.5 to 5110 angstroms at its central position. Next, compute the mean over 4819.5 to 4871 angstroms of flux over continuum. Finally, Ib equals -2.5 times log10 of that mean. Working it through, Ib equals 0.20 mag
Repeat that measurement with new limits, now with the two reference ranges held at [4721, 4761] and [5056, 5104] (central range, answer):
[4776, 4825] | 0.252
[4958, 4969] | 0.329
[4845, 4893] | 0.168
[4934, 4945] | -0.245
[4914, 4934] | -0.148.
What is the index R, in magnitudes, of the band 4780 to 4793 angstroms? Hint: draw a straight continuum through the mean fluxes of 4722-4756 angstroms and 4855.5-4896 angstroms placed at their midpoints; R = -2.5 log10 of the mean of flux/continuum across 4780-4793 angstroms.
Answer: 0.26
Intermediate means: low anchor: 3.08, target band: 2.33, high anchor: 2.75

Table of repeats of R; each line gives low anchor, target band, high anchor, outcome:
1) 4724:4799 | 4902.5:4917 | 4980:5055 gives -0.22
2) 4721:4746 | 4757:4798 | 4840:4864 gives 0.21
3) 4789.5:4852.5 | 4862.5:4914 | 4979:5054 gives -0.12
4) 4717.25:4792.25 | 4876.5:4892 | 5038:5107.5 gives 0.04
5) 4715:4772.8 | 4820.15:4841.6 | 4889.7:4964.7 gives 0.19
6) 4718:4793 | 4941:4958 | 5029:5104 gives -0.25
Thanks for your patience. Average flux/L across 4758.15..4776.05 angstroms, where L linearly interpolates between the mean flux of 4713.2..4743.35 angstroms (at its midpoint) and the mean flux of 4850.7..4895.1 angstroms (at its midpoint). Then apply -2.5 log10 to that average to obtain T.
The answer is 0.31 mag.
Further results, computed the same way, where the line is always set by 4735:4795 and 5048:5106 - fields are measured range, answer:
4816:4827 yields 0.11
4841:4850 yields 0.08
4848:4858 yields 0.14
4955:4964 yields 0.30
